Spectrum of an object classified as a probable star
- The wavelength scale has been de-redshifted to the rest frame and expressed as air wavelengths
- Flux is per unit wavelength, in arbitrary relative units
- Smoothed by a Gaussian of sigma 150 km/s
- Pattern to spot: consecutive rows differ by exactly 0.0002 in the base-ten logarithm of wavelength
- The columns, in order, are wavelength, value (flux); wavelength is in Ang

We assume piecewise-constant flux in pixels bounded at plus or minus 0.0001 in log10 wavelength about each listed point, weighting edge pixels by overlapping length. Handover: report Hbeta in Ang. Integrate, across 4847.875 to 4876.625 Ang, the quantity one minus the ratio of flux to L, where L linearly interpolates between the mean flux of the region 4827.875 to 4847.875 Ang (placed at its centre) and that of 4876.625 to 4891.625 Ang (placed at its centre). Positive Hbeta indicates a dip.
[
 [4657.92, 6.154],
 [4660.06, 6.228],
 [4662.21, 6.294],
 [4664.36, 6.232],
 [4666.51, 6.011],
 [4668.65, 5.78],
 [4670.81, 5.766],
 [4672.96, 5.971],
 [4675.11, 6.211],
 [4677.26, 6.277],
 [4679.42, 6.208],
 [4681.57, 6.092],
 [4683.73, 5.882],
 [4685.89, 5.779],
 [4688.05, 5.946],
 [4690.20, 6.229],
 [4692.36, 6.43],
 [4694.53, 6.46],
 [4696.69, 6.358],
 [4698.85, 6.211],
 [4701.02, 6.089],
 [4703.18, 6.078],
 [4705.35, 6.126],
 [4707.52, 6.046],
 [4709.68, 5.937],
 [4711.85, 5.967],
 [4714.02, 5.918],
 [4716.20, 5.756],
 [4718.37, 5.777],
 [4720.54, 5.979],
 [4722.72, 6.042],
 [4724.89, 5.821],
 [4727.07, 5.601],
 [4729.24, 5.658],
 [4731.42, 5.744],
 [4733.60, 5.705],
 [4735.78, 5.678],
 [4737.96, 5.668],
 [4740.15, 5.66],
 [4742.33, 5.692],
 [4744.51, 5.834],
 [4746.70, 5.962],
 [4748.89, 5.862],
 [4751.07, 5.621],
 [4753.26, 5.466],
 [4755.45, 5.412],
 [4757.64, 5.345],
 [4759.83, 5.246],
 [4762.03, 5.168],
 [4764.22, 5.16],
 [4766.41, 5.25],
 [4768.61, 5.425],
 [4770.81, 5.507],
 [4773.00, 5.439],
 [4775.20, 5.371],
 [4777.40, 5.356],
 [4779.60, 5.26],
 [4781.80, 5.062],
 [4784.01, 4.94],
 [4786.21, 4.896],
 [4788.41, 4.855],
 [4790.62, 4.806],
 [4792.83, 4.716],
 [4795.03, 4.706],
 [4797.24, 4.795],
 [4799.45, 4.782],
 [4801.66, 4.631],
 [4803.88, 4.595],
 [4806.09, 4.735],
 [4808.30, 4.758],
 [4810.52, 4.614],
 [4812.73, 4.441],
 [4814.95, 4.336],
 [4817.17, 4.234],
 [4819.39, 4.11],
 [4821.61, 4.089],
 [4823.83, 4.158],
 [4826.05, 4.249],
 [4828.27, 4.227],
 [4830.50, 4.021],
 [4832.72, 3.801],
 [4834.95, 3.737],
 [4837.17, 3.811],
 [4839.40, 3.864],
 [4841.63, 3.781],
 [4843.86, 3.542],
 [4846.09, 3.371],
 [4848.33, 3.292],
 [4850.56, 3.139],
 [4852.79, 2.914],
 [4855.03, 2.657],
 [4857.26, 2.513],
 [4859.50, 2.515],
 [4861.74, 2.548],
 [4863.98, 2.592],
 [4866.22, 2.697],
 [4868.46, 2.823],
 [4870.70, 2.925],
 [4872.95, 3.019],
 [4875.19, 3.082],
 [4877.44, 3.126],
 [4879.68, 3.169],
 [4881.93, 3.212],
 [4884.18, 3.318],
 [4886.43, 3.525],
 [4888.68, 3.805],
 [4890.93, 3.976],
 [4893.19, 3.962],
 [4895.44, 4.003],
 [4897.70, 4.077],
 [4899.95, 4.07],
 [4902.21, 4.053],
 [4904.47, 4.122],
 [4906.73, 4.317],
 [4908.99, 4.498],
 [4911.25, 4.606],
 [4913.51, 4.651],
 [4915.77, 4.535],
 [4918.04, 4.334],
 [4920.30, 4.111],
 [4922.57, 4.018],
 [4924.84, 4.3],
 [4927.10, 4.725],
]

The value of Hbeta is 6.2 Ang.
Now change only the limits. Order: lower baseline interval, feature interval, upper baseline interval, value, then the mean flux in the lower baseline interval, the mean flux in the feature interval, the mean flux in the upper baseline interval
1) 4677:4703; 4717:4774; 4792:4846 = -2.9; 6.16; 5.61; 4.26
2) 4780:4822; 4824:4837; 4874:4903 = 0.9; 4.66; 4.01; 3.64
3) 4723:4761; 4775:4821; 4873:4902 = 1.2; 5.65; 4.74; 3.6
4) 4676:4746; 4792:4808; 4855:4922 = 0.2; 5.96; 4.71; 3.58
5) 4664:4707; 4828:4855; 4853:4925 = 4.0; 6.1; 3.57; 3.58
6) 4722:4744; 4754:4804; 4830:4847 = -2.4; 5.73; 5.09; 3.74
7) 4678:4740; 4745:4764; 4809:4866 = -1.4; 5.97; 5.5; 3.61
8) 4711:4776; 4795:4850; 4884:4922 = 8.2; 5.62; 4.16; 4.13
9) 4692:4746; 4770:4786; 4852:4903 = -1.1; 5.92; 5.25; 3.24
